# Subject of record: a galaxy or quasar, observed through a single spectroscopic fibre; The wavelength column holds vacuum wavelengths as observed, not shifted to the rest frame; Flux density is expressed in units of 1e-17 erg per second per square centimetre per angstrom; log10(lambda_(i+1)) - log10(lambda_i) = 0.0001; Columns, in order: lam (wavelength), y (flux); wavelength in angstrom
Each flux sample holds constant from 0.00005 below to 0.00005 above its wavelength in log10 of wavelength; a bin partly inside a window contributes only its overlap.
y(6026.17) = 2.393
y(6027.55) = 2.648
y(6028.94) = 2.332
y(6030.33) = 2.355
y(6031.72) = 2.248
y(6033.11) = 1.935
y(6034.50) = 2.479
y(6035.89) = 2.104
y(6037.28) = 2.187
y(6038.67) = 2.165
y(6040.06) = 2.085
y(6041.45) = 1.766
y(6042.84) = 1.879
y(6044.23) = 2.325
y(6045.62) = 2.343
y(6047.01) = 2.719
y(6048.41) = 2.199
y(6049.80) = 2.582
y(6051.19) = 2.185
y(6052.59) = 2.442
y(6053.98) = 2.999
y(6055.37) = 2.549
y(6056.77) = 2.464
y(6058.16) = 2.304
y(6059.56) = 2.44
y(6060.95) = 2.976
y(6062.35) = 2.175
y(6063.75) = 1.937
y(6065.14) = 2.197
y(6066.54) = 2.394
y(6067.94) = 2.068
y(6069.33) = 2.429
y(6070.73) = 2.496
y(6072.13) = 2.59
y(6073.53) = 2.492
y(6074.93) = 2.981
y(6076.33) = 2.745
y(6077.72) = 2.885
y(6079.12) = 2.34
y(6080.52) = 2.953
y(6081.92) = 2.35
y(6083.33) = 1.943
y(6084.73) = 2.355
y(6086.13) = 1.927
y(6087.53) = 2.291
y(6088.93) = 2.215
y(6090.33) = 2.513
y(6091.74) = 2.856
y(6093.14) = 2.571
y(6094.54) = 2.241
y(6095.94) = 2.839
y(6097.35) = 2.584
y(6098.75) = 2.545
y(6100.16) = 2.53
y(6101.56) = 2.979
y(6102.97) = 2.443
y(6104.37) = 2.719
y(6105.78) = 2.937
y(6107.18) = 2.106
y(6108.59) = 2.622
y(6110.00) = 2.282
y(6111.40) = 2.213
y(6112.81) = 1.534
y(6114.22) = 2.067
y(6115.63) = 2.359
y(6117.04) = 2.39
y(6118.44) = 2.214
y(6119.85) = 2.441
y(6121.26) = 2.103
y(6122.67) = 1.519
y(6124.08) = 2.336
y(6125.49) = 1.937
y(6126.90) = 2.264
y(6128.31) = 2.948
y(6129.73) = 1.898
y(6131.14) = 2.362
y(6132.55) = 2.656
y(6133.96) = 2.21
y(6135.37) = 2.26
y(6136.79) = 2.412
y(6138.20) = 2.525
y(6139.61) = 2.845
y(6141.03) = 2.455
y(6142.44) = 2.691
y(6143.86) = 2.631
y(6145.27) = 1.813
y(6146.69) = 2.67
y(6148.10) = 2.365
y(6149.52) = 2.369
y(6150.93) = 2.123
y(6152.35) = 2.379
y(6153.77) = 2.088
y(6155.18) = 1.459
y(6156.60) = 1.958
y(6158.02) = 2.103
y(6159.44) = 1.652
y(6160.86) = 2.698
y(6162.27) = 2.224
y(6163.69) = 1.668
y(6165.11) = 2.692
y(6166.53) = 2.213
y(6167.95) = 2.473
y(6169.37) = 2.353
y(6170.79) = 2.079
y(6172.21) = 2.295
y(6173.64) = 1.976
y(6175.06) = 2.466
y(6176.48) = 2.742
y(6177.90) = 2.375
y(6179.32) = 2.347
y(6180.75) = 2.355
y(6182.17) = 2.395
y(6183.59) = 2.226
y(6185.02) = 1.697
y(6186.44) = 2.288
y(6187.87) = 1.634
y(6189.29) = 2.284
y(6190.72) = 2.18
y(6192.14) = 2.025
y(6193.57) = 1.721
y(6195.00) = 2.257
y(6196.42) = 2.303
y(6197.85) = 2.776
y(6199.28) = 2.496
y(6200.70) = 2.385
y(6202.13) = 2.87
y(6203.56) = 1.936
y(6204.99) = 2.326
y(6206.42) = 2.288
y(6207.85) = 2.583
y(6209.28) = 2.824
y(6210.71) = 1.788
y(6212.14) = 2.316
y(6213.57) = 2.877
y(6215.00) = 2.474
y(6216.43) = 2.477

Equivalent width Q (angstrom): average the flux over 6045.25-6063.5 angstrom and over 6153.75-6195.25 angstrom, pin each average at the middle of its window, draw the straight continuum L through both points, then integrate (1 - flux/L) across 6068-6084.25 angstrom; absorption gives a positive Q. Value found -0.8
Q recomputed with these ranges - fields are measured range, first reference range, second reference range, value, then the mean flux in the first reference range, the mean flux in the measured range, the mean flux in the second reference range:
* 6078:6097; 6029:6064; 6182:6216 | -0.97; 2.32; 2.43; 2.29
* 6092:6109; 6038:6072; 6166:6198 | -2.20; 2.34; 2.6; 2.23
